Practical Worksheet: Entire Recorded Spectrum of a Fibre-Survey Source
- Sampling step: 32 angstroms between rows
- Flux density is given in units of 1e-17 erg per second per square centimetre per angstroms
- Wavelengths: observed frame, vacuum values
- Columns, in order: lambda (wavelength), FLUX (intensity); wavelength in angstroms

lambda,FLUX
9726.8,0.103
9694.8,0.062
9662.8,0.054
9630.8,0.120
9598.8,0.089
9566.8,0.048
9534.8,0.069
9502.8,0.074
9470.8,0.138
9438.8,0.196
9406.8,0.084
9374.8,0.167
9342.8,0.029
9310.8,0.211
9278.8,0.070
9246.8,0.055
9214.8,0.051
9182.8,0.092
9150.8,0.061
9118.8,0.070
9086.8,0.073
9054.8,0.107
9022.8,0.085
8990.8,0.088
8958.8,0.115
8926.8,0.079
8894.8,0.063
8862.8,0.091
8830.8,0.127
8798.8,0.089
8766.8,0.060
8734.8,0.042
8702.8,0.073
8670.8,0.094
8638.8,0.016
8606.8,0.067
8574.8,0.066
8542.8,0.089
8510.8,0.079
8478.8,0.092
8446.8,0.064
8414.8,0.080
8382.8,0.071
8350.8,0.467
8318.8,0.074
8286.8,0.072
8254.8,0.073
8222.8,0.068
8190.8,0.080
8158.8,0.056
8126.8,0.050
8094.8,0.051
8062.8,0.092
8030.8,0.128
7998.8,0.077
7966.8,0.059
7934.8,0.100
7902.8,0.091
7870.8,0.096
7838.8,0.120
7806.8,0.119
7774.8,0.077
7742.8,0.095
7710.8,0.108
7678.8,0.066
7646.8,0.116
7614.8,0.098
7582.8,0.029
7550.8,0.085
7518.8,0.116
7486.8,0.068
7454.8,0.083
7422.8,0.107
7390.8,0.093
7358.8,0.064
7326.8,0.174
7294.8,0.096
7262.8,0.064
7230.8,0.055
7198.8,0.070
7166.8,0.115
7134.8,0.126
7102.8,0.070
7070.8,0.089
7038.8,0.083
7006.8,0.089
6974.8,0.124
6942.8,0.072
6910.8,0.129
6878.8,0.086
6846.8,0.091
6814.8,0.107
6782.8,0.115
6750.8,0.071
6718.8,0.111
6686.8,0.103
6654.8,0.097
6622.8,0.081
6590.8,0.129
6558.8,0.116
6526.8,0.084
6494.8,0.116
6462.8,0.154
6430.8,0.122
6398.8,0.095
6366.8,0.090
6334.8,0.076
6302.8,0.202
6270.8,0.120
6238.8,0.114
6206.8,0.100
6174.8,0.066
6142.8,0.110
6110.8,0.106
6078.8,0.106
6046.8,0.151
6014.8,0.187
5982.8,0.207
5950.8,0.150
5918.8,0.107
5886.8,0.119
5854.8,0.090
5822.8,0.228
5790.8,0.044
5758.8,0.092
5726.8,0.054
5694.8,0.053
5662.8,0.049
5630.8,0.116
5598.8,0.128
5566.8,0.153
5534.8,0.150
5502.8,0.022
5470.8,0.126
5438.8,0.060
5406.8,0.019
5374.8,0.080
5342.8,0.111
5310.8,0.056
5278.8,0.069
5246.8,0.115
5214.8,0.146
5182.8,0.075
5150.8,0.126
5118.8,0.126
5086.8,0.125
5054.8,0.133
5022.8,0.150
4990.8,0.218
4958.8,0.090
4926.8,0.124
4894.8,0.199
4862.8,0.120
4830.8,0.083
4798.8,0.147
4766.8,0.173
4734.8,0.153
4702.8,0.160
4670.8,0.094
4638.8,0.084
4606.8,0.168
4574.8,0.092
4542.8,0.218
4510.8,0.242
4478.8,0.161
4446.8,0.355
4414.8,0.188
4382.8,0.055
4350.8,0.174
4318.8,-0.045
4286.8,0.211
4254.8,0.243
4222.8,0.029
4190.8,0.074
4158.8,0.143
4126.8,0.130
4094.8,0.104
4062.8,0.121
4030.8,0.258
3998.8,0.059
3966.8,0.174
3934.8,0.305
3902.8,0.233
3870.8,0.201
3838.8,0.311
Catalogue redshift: 1.238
